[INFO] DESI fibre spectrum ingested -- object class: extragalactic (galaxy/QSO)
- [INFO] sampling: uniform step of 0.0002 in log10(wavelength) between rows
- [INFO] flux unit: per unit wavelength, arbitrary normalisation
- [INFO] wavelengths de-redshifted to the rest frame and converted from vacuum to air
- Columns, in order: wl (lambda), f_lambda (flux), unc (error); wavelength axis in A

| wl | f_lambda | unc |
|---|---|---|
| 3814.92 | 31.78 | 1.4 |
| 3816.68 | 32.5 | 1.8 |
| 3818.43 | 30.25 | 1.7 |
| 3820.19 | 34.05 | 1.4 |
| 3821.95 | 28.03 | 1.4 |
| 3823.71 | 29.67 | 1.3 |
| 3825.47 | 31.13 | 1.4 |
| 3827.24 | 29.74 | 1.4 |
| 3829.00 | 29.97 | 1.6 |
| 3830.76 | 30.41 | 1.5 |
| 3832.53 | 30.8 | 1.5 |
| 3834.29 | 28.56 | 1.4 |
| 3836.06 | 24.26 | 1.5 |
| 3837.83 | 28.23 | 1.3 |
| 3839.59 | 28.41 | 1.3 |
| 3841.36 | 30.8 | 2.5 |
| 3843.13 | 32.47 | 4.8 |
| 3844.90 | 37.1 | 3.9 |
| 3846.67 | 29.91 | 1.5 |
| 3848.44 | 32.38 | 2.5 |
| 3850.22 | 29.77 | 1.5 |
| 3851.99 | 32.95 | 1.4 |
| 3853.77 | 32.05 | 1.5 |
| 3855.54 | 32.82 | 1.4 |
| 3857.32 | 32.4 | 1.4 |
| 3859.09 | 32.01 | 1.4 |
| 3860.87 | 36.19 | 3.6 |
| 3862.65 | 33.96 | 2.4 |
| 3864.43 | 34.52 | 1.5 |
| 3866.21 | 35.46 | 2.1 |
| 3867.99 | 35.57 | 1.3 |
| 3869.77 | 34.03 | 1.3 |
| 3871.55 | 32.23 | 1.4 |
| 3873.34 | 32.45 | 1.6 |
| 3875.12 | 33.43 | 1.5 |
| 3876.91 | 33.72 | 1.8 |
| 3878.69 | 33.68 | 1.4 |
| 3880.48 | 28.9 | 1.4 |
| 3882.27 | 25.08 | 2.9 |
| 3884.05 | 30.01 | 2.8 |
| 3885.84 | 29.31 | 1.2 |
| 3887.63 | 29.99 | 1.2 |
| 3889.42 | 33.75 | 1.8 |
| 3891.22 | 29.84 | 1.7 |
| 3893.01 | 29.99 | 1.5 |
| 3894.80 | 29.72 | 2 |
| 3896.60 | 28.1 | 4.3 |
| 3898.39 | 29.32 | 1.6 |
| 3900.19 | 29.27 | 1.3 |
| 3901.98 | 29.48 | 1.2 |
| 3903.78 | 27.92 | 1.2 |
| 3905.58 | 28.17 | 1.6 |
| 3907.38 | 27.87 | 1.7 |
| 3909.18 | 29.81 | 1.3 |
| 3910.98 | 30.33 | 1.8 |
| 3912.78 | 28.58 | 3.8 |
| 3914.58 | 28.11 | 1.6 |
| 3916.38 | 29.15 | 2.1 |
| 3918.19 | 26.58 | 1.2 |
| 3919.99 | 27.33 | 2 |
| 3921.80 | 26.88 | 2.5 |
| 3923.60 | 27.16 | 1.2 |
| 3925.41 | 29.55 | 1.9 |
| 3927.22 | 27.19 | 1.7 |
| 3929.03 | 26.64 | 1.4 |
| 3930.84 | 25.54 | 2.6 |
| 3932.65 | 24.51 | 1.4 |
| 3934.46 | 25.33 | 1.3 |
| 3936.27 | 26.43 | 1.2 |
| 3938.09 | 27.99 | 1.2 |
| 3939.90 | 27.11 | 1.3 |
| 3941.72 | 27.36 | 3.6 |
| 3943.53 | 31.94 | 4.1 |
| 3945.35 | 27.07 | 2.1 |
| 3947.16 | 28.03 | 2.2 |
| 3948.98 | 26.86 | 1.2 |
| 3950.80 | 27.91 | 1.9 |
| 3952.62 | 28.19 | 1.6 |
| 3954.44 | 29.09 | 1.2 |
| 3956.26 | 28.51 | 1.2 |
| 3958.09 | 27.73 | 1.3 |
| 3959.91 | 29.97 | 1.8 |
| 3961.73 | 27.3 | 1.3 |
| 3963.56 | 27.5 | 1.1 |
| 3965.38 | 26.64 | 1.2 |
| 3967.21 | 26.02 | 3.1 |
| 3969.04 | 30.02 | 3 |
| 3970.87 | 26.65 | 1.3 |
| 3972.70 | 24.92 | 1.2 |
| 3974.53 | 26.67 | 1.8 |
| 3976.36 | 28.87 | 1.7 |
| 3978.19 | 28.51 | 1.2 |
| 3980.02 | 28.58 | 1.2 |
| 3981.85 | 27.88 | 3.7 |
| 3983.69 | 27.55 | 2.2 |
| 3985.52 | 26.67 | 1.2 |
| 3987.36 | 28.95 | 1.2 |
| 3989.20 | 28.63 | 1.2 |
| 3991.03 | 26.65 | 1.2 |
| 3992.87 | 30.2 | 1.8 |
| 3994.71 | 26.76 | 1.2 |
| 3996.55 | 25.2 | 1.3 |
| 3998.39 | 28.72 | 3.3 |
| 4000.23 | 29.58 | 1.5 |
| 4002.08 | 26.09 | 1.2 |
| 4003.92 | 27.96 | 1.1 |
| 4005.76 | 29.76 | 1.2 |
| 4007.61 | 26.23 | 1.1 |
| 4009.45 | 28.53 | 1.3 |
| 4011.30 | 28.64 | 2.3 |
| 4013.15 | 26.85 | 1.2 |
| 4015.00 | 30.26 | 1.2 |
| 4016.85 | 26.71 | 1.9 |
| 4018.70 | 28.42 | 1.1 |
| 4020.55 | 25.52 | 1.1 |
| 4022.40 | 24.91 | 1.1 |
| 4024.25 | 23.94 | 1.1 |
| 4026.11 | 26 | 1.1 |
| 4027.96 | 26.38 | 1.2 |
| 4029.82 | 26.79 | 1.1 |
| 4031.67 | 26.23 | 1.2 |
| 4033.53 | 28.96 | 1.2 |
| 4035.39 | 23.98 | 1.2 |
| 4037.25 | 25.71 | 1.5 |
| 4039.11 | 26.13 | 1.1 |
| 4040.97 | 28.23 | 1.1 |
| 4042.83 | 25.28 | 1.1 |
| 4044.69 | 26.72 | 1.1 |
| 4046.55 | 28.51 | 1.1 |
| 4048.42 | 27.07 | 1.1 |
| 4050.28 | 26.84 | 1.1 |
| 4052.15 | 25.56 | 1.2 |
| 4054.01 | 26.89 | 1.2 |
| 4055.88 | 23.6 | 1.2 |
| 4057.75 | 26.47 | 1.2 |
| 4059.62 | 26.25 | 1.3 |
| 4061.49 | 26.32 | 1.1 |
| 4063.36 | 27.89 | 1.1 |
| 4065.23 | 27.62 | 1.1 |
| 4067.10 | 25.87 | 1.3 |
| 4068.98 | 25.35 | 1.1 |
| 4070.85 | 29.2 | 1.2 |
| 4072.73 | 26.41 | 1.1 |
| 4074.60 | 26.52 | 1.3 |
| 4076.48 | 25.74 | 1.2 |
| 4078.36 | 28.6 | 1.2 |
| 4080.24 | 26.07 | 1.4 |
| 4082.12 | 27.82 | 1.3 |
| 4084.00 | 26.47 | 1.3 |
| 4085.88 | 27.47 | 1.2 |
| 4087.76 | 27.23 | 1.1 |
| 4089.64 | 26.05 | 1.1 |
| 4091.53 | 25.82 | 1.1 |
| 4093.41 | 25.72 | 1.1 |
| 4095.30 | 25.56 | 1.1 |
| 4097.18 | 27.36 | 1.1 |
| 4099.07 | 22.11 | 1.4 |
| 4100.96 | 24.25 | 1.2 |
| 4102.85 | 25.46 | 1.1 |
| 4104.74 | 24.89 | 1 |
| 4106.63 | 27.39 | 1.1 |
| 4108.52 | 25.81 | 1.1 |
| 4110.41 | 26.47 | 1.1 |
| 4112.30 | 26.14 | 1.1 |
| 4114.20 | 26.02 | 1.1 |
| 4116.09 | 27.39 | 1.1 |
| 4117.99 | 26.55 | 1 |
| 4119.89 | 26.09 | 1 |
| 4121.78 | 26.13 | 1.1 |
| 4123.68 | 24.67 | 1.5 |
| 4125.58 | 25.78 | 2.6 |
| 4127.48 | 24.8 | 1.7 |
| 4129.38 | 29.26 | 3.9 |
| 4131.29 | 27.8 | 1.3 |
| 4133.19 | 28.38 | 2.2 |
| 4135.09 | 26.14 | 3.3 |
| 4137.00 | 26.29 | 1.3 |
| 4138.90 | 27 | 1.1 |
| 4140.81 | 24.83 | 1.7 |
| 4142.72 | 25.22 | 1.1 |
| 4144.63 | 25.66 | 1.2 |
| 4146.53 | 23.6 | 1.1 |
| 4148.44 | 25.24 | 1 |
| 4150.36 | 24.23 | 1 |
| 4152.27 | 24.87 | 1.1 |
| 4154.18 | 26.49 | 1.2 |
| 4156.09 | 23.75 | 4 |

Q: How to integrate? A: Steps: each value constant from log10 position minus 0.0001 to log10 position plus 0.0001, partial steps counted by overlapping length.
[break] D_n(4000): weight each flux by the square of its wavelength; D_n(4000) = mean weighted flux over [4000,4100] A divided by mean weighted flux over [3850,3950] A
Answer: 0.97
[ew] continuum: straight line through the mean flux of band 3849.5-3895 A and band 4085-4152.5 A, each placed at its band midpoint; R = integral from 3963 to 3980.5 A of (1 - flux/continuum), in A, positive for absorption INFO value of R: 1.3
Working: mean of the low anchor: 32.1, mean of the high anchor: 25.9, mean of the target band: 27.4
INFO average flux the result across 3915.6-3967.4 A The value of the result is 27.5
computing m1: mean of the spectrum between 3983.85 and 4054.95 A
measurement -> 27.1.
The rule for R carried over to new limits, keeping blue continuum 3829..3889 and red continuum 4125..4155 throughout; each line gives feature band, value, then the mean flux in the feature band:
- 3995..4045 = 2.5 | 27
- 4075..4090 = 0.1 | 26.9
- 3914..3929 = 1.3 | 27.7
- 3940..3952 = 0.7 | 28.1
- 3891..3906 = 0.9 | 29.1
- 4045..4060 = 0.7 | 26.4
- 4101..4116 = 0.3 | 26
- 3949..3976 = 1.7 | 27.6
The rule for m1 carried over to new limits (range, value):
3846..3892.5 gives 32.2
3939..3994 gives 27.9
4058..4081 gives 26.8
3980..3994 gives 28.1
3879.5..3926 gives 28.9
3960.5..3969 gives 27.3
